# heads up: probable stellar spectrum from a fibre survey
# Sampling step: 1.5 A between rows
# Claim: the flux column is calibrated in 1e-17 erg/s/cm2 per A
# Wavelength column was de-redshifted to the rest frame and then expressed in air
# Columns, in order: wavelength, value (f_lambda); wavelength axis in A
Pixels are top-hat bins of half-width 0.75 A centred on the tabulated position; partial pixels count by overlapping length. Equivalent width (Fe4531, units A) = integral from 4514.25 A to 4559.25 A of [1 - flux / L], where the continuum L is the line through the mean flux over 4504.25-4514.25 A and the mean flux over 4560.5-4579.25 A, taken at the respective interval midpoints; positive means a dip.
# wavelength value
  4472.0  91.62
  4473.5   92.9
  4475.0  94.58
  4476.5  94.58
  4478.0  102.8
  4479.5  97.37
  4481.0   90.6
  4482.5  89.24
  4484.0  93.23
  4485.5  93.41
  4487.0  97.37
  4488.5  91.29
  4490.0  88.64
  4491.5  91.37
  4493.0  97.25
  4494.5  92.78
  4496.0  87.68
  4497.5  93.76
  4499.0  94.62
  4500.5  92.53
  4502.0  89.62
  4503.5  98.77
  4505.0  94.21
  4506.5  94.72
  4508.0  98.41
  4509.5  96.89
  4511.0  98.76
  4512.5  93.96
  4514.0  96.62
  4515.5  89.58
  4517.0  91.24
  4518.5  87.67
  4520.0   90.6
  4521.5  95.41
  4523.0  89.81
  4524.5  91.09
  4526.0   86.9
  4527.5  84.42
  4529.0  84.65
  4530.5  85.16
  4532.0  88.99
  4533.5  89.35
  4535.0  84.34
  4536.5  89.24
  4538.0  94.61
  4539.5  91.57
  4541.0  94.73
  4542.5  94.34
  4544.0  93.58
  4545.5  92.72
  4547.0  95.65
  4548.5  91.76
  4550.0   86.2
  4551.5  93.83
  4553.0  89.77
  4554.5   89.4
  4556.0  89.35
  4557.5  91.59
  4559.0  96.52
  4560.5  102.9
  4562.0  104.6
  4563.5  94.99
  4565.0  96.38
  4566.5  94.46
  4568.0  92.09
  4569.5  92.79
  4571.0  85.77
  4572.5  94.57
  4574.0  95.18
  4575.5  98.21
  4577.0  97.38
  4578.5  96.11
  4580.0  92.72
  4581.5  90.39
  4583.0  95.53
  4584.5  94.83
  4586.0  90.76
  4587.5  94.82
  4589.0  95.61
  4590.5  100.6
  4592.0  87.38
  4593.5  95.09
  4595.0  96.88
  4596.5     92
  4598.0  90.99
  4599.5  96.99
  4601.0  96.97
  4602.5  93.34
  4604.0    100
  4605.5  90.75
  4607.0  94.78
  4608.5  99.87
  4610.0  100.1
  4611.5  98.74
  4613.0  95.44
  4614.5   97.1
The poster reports 2.5 A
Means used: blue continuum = 96.2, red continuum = 95.5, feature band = 90.5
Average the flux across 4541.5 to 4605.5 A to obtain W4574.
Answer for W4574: 94.1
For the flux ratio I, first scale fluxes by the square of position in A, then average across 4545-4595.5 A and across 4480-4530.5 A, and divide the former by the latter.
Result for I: 1.05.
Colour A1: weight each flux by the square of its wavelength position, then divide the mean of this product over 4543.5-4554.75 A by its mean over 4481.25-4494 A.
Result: 1.0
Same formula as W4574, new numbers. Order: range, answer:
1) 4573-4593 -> 94.6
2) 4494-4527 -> 92.9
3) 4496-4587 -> 92.7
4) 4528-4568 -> 92.3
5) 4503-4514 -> 96.5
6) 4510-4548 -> 91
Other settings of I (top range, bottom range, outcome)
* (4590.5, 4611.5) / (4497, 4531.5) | 1.08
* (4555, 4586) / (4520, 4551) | 1.07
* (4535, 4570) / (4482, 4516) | 1.02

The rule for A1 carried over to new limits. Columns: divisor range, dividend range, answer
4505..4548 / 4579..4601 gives 1.05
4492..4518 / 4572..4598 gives 1.04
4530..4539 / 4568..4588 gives 1.08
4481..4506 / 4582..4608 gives 1.07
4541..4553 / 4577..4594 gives 1.03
